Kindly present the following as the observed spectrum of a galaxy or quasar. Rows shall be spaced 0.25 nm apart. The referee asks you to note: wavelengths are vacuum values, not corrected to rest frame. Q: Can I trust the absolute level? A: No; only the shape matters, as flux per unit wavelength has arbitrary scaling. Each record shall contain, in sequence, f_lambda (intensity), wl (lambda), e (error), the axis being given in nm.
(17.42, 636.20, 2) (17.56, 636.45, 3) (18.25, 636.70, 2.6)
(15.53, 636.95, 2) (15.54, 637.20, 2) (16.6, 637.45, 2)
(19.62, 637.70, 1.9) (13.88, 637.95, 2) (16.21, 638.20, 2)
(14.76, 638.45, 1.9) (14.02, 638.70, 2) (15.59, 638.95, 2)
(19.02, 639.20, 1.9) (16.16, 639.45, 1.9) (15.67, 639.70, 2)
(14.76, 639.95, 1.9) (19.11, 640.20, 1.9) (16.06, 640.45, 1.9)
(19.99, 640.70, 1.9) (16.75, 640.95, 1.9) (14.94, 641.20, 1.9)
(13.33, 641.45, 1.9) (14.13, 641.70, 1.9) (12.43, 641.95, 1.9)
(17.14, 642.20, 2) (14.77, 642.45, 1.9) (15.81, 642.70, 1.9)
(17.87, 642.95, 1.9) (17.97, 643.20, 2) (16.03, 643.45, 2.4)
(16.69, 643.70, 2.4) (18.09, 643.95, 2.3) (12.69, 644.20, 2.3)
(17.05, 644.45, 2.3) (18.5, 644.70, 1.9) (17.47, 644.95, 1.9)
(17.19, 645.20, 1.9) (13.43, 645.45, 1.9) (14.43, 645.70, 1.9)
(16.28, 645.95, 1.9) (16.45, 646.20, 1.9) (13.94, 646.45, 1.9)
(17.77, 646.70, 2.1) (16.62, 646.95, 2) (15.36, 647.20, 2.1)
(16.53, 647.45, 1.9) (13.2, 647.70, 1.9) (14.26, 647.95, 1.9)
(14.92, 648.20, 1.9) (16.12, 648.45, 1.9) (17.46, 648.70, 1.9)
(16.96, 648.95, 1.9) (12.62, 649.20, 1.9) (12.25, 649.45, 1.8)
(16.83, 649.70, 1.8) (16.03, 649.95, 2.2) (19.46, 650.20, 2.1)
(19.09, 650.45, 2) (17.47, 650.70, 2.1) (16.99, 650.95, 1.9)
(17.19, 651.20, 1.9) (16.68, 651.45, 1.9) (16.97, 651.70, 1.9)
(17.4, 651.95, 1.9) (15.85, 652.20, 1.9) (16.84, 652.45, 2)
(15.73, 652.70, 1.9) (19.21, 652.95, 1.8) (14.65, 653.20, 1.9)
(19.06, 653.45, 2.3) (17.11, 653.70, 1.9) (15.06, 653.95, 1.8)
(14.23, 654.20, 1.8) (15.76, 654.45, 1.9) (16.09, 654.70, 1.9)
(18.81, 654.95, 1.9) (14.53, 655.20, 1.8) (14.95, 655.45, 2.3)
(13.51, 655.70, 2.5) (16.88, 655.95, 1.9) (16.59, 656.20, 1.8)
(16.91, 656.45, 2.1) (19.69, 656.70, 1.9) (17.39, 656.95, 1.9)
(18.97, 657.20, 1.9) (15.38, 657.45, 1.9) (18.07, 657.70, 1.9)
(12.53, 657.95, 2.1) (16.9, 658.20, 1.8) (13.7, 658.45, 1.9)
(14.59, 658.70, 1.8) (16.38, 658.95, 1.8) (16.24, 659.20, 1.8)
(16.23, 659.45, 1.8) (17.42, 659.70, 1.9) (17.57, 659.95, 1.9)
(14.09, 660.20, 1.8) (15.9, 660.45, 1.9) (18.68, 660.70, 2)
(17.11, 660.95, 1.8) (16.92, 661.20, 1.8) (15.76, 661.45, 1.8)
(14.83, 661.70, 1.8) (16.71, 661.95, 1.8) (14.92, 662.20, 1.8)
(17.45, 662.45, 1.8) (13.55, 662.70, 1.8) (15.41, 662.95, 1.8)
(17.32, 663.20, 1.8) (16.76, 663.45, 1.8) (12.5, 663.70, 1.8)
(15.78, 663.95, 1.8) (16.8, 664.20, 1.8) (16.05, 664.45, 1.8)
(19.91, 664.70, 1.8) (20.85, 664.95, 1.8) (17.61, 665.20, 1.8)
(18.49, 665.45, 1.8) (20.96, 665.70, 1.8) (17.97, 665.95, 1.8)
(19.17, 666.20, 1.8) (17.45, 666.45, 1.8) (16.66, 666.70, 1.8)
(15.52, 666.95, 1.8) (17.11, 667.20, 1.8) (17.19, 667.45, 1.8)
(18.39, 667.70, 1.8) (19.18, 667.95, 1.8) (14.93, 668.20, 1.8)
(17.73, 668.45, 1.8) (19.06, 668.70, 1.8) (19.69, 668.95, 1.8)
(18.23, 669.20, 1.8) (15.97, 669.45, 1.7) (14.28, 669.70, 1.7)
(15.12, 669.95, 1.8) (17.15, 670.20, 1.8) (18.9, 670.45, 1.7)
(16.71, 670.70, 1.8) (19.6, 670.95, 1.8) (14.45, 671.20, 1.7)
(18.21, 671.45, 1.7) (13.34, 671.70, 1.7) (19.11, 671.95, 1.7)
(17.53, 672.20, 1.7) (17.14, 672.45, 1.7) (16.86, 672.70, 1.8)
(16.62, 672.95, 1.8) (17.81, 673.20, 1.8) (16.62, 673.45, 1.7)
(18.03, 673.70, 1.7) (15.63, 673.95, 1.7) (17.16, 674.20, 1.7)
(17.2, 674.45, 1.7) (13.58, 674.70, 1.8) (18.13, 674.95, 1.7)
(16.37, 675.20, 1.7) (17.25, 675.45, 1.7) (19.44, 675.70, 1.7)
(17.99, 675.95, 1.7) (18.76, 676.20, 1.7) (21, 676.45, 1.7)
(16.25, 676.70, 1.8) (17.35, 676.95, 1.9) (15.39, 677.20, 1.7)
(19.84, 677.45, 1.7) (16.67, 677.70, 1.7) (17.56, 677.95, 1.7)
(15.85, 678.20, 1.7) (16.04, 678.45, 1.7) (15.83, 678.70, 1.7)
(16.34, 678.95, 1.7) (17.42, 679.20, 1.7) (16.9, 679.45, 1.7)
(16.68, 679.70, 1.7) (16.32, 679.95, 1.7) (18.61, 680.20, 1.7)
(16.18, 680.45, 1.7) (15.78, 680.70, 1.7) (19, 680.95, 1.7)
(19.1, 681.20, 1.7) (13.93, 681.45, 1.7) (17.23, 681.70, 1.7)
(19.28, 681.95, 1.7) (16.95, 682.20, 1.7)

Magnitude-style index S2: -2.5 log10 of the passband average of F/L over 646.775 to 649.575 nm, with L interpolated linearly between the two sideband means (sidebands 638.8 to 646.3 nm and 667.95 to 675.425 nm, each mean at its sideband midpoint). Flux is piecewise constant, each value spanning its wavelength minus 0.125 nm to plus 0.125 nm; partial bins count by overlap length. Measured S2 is 0.08 mag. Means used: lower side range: 16.2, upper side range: 17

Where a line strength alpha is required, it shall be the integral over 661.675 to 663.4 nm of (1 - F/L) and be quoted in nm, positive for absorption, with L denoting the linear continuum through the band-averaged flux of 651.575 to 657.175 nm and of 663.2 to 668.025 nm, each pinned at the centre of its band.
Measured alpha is 0.15 nm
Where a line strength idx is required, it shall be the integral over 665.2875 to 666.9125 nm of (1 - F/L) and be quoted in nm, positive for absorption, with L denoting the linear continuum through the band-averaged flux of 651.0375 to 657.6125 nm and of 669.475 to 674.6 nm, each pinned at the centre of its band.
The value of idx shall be -0.15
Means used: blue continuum 16.6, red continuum 16.8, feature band 18.3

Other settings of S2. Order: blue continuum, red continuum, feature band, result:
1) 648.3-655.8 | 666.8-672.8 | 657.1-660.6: 0.044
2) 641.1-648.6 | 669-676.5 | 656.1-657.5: -0.083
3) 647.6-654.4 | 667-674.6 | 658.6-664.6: 0.045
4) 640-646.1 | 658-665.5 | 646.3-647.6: 0.014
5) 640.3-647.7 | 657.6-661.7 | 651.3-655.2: -0.034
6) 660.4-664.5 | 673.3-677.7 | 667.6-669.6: -0.074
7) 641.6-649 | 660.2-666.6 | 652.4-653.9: -0.043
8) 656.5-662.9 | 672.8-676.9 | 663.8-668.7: -0.065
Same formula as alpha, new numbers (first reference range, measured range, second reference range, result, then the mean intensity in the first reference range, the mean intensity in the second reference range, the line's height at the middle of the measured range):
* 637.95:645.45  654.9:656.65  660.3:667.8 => 0.06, 16.1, 17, 16.7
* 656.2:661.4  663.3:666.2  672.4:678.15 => -0.15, 16.5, 17.3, 16.8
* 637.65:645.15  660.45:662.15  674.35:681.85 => 0.02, 16.2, 17.1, 16.7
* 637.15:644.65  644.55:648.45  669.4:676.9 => 0.12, 16.1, 17.1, 16.3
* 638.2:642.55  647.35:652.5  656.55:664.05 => -0.08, 15.8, 16.2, 16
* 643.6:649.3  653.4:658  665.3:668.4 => 0.08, 15.8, 17.8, 16.7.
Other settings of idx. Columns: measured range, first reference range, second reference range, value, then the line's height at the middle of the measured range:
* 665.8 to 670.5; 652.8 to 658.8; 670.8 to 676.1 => -0.15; 16.8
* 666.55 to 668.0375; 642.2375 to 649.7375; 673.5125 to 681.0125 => -0.05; 16.7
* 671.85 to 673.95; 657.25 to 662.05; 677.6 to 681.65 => -0.10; 16.5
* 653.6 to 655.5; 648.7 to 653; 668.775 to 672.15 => 0.10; 16.7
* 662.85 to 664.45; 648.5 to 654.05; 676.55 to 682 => 0.10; 16.8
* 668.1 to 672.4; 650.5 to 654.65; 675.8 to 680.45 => 0.00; 17.1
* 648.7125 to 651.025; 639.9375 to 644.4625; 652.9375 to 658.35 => -0.03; 16.3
